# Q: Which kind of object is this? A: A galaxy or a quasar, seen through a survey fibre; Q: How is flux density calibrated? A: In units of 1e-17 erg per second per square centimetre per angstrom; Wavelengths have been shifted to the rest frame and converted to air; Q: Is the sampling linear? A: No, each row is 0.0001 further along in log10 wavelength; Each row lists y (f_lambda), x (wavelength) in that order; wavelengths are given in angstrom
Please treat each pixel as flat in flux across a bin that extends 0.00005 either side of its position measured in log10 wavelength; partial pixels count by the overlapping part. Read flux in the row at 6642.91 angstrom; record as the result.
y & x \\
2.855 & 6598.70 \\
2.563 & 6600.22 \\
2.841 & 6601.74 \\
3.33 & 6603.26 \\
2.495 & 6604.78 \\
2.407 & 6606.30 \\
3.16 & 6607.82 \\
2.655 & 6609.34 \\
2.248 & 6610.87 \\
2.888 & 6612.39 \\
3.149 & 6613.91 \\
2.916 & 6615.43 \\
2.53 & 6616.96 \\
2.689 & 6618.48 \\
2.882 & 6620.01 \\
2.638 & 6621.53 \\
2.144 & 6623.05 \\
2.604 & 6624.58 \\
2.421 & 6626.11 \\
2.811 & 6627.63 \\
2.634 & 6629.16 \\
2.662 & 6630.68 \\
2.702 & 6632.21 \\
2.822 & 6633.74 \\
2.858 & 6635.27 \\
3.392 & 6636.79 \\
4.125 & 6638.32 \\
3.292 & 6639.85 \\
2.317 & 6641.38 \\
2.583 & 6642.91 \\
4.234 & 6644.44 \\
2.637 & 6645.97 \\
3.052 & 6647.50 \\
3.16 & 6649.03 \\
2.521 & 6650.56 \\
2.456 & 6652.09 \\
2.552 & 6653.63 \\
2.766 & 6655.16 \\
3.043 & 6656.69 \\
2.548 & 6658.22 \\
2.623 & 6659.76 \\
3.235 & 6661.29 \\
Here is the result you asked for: 2.583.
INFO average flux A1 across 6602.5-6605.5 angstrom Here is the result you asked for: 2.92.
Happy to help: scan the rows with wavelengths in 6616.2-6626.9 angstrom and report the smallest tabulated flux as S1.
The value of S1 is 2.144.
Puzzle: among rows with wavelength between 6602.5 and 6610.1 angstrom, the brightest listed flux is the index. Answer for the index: 3.33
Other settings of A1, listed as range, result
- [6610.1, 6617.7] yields 2.74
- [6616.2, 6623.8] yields 2.58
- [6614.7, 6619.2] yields 2.71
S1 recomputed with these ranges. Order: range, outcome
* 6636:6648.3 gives 2.317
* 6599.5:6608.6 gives 2.407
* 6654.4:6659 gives 2.548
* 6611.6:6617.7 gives 2.53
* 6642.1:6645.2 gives 2.583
